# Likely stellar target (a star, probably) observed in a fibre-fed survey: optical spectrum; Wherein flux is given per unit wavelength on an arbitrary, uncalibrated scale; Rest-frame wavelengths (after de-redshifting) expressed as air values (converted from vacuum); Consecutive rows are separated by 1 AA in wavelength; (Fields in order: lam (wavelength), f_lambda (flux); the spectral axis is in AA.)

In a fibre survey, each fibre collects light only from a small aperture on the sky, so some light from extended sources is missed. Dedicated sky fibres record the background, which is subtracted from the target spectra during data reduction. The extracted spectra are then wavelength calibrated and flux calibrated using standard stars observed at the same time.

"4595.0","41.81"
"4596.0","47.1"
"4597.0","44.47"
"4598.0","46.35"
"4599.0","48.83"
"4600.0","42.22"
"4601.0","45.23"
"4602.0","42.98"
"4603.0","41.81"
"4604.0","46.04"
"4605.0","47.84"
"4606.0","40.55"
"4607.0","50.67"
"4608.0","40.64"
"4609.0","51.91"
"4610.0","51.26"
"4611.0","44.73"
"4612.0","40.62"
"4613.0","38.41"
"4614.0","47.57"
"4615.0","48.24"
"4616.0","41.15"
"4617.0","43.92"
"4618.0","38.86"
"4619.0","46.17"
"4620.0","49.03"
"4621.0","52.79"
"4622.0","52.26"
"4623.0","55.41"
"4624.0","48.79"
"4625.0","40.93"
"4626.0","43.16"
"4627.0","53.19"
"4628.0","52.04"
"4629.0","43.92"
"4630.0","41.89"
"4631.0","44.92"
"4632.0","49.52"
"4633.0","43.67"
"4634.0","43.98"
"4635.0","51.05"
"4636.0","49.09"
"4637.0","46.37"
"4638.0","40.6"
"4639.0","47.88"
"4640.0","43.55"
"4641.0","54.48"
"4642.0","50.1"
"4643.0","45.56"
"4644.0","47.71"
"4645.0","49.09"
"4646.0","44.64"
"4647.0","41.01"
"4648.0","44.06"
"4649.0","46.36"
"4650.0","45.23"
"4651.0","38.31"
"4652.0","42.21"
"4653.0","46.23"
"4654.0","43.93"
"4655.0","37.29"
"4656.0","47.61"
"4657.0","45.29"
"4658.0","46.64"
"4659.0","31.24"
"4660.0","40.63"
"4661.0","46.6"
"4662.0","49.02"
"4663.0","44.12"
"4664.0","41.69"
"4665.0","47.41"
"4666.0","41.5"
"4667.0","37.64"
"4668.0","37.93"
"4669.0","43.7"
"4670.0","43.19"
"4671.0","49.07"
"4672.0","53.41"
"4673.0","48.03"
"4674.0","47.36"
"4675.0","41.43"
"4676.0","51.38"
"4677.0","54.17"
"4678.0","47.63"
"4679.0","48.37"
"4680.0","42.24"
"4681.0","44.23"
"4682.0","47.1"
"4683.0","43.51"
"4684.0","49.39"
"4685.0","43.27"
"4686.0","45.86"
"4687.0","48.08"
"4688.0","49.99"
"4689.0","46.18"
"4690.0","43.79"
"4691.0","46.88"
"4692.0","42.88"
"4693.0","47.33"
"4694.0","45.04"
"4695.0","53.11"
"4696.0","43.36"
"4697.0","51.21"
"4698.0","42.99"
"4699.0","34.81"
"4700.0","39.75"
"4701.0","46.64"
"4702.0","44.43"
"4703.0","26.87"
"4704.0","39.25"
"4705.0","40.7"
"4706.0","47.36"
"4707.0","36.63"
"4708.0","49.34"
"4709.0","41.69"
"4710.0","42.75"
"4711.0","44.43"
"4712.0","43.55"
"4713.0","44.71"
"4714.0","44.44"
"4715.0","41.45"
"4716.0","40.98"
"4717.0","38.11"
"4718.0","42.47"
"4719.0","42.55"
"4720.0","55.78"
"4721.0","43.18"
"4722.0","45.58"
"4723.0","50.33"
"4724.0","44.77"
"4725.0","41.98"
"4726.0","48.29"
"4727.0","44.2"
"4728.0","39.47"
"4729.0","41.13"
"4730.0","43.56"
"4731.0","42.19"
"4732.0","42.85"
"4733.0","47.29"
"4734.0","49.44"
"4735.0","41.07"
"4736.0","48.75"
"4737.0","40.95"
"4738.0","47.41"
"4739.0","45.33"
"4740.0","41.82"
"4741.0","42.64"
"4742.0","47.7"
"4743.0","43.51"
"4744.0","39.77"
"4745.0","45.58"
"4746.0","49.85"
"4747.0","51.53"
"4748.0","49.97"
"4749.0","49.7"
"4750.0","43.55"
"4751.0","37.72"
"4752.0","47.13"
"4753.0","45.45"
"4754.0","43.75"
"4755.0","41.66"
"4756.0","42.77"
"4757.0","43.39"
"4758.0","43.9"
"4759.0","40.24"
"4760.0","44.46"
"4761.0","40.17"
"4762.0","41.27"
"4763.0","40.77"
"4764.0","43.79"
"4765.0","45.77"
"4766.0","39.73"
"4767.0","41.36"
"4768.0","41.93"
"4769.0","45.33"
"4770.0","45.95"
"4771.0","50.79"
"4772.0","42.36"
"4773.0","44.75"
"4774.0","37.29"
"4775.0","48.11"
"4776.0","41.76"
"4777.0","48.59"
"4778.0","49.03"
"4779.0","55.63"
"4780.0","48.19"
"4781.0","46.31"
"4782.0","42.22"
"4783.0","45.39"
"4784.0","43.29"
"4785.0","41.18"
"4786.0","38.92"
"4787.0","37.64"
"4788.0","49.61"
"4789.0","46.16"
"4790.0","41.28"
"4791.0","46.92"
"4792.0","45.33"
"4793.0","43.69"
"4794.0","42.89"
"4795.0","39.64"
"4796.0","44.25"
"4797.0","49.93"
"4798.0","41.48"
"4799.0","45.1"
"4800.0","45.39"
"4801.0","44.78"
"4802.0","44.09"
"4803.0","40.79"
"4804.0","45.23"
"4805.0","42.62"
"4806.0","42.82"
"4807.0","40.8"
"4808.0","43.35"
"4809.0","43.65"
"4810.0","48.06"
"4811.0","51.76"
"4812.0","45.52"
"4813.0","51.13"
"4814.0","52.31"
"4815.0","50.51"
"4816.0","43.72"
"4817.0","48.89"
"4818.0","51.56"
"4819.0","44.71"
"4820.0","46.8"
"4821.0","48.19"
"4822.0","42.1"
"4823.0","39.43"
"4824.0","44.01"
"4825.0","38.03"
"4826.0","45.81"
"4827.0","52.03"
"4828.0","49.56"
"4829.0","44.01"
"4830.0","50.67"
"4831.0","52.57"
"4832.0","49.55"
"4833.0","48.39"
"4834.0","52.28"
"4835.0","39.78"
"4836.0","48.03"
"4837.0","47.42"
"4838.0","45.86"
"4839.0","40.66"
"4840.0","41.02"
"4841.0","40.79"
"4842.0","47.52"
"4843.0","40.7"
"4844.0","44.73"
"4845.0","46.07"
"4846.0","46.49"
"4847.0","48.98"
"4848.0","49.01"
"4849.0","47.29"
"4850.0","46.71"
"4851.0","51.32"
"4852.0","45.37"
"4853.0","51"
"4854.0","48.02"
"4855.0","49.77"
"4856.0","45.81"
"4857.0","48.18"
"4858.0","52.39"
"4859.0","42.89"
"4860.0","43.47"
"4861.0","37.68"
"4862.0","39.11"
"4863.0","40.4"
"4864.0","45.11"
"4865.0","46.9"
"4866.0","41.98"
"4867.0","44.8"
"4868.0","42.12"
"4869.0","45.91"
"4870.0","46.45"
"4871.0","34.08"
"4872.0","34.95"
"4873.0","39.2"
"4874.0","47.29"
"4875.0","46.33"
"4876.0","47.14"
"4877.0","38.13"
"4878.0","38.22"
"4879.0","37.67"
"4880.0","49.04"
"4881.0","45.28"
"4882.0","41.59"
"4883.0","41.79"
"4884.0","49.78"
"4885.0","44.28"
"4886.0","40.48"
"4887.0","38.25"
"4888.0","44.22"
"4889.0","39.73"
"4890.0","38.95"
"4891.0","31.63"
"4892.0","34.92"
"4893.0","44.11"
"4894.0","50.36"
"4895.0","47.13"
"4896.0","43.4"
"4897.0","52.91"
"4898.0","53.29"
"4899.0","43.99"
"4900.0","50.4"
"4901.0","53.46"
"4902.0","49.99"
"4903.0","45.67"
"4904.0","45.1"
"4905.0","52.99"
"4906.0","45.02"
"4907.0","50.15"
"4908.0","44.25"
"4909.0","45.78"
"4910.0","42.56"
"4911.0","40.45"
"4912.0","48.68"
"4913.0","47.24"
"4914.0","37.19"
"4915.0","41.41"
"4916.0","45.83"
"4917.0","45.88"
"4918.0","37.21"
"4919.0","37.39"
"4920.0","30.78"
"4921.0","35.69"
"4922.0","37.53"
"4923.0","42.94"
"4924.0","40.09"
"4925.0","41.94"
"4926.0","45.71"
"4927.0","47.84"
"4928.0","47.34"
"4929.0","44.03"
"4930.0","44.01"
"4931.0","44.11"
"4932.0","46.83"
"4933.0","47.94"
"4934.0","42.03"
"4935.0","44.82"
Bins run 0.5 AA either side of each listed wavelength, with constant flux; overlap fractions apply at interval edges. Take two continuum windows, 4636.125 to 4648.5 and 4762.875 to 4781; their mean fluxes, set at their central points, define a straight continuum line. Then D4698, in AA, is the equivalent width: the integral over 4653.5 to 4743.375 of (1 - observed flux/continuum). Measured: 2.8 AA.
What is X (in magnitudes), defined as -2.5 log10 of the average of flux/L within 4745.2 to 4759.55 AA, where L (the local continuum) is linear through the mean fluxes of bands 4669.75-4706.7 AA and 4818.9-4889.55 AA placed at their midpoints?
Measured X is 0.002 mag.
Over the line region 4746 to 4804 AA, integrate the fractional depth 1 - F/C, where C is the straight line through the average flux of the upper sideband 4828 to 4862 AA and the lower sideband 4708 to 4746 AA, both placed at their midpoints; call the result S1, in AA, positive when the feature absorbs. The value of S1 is 1.02 AA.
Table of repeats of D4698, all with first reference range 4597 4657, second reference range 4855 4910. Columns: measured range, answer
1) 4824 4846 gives -0.7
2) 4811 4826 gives -0.6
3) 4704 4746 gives 1.1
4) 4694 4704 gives 0.6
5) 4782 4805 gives 0.5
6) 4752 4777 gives 0.9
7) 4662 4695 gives -0.3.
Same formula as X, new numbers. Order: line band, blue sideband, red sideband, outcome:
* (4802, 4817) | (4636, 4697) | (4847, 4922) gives -0.03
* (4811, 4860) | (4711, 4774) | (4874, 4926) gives -0.07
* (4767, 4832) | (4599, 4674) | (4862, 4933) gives -0.03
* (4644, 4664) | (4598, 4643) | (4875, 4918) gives 0.06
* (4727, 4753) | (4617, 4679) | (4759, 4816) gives 0.01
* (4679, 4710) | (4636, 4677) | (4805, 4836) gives 0.03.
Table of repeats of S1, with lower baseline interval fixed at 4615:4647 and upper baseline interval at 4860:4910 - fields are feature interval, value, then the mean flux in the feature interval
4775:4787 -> 0.0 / 45.3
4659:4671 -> 1.0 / 42.8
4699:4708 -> 1.1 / 40.4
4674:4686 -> -0.1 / 46.6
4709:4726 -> 0.6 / 44.2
